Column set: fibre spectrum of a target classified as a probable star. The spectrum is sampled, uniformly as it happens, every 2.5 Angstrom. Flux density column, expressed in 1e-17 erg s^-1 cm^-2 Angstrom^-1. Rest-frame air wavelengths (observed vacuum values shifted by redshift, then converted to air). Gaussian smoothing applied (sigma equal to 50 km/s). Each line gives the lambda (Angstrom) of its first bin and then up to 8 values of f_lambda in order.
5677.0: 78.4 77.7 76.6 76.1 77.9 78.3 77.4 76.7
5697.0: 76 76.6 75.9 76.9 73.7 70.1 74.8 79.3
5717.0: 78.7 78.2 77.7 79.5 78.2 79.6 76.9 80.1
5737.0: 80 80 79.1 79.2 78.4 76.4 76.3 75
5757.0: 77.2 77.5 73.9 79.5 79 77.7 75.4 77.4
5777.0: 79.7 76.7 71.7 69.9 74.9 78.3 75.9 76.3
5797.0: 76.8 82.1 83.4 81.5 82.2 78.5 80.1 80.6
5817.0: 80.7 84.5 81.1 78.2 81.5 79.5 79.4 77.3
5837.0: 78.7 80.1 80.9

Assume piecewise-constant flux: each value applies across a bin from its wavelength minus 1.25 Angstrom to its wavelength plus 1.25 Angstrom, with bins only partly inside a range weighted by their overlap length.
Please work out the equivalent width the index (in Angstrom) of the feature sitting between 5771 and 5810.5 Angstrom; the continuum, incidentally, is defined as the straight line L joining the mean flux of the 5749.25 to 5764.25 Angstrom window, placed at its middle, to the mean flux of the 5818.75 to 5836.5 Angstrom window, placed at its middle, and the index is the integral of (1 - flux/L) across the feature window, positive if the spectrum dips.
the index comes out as 0.3 Angstrom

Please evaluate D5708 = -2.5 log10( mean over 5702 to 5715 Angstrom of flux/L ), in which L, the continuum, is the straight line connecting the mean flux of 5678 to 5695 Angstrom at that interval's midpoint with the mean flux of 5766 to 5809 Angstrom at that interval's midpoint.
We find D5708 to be 0.04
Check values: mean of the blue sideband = 77.3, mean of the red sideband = 77.6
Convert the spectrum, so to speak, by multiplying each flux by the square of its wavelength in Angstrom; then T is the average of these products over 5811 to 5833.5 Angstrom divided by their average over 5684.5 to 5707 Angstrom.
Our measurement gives 1.10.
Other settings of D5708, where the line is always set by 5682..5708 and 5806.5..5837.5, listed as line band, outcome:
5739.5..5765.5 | 0.012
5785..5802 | 0.026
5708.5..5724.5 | 0.005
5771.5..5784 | 0.043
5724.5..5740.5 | -0.021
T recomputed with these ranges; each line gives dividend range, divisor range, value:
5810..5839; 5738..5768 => 1.06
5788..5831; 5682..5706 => 1.08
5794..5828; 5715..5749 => 1.05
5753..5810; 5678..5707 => 1.04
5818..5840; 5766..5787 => 1.07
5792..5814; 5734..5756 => 1.04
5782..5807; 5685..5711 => 1.06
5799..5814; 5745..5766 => 1.08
